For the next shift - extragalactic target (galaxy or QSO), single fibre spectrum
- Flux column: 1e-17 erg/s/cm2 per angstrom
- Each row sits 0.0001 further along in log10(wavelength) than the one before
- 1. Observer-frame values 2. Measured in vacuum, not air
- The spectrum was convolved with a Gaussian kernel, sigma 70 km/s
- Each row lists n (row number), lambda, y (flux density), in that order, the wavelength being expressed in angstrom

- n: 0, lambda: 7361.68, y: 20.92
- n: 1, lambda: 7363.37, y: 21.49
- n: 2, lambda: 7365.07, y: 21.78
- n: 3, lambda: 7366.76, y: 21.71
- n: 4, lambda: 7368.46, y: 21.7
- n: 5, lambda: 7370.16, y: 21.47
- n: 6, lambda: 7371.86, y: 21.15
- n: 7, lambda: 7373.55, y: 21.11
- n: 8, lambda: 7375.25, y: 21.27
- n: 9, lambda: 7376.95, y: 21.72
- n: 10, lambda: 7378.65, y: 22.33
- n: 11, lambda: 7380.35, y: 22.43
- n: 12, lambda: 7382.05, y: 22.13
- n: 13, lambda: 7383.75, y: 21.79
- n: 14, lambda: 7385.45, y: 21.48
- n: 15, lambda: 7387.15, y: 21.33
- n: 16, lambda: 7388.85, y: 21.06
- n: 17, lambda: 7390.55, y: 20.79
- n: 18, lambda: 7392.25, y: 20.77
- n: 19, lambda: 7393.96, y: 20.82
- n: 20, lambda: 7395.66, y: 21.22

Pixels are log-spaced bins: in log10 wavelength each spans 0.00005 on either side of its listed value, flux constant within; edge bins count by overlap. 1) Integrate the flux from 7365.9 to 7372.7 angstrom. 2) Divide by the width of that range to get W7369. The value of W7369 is 21.5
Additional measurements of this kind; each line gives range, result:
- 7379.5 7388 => 21.8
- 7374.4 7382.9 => 22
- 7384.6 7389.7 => 21.3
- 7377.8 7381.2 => 22.4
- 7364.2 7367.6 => 21.8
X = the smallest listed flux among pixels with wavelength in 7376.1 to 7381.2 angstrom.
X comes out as 21.72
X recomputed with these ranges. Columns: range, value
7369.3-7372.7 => 21.15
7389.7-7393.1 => 20.77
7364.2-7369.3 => 21.7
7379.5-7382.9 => 22.13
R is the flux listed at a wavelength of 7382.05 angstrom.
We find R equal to 22.13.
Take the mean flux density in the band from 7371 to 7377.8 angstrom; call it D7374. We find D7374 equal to 21.3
